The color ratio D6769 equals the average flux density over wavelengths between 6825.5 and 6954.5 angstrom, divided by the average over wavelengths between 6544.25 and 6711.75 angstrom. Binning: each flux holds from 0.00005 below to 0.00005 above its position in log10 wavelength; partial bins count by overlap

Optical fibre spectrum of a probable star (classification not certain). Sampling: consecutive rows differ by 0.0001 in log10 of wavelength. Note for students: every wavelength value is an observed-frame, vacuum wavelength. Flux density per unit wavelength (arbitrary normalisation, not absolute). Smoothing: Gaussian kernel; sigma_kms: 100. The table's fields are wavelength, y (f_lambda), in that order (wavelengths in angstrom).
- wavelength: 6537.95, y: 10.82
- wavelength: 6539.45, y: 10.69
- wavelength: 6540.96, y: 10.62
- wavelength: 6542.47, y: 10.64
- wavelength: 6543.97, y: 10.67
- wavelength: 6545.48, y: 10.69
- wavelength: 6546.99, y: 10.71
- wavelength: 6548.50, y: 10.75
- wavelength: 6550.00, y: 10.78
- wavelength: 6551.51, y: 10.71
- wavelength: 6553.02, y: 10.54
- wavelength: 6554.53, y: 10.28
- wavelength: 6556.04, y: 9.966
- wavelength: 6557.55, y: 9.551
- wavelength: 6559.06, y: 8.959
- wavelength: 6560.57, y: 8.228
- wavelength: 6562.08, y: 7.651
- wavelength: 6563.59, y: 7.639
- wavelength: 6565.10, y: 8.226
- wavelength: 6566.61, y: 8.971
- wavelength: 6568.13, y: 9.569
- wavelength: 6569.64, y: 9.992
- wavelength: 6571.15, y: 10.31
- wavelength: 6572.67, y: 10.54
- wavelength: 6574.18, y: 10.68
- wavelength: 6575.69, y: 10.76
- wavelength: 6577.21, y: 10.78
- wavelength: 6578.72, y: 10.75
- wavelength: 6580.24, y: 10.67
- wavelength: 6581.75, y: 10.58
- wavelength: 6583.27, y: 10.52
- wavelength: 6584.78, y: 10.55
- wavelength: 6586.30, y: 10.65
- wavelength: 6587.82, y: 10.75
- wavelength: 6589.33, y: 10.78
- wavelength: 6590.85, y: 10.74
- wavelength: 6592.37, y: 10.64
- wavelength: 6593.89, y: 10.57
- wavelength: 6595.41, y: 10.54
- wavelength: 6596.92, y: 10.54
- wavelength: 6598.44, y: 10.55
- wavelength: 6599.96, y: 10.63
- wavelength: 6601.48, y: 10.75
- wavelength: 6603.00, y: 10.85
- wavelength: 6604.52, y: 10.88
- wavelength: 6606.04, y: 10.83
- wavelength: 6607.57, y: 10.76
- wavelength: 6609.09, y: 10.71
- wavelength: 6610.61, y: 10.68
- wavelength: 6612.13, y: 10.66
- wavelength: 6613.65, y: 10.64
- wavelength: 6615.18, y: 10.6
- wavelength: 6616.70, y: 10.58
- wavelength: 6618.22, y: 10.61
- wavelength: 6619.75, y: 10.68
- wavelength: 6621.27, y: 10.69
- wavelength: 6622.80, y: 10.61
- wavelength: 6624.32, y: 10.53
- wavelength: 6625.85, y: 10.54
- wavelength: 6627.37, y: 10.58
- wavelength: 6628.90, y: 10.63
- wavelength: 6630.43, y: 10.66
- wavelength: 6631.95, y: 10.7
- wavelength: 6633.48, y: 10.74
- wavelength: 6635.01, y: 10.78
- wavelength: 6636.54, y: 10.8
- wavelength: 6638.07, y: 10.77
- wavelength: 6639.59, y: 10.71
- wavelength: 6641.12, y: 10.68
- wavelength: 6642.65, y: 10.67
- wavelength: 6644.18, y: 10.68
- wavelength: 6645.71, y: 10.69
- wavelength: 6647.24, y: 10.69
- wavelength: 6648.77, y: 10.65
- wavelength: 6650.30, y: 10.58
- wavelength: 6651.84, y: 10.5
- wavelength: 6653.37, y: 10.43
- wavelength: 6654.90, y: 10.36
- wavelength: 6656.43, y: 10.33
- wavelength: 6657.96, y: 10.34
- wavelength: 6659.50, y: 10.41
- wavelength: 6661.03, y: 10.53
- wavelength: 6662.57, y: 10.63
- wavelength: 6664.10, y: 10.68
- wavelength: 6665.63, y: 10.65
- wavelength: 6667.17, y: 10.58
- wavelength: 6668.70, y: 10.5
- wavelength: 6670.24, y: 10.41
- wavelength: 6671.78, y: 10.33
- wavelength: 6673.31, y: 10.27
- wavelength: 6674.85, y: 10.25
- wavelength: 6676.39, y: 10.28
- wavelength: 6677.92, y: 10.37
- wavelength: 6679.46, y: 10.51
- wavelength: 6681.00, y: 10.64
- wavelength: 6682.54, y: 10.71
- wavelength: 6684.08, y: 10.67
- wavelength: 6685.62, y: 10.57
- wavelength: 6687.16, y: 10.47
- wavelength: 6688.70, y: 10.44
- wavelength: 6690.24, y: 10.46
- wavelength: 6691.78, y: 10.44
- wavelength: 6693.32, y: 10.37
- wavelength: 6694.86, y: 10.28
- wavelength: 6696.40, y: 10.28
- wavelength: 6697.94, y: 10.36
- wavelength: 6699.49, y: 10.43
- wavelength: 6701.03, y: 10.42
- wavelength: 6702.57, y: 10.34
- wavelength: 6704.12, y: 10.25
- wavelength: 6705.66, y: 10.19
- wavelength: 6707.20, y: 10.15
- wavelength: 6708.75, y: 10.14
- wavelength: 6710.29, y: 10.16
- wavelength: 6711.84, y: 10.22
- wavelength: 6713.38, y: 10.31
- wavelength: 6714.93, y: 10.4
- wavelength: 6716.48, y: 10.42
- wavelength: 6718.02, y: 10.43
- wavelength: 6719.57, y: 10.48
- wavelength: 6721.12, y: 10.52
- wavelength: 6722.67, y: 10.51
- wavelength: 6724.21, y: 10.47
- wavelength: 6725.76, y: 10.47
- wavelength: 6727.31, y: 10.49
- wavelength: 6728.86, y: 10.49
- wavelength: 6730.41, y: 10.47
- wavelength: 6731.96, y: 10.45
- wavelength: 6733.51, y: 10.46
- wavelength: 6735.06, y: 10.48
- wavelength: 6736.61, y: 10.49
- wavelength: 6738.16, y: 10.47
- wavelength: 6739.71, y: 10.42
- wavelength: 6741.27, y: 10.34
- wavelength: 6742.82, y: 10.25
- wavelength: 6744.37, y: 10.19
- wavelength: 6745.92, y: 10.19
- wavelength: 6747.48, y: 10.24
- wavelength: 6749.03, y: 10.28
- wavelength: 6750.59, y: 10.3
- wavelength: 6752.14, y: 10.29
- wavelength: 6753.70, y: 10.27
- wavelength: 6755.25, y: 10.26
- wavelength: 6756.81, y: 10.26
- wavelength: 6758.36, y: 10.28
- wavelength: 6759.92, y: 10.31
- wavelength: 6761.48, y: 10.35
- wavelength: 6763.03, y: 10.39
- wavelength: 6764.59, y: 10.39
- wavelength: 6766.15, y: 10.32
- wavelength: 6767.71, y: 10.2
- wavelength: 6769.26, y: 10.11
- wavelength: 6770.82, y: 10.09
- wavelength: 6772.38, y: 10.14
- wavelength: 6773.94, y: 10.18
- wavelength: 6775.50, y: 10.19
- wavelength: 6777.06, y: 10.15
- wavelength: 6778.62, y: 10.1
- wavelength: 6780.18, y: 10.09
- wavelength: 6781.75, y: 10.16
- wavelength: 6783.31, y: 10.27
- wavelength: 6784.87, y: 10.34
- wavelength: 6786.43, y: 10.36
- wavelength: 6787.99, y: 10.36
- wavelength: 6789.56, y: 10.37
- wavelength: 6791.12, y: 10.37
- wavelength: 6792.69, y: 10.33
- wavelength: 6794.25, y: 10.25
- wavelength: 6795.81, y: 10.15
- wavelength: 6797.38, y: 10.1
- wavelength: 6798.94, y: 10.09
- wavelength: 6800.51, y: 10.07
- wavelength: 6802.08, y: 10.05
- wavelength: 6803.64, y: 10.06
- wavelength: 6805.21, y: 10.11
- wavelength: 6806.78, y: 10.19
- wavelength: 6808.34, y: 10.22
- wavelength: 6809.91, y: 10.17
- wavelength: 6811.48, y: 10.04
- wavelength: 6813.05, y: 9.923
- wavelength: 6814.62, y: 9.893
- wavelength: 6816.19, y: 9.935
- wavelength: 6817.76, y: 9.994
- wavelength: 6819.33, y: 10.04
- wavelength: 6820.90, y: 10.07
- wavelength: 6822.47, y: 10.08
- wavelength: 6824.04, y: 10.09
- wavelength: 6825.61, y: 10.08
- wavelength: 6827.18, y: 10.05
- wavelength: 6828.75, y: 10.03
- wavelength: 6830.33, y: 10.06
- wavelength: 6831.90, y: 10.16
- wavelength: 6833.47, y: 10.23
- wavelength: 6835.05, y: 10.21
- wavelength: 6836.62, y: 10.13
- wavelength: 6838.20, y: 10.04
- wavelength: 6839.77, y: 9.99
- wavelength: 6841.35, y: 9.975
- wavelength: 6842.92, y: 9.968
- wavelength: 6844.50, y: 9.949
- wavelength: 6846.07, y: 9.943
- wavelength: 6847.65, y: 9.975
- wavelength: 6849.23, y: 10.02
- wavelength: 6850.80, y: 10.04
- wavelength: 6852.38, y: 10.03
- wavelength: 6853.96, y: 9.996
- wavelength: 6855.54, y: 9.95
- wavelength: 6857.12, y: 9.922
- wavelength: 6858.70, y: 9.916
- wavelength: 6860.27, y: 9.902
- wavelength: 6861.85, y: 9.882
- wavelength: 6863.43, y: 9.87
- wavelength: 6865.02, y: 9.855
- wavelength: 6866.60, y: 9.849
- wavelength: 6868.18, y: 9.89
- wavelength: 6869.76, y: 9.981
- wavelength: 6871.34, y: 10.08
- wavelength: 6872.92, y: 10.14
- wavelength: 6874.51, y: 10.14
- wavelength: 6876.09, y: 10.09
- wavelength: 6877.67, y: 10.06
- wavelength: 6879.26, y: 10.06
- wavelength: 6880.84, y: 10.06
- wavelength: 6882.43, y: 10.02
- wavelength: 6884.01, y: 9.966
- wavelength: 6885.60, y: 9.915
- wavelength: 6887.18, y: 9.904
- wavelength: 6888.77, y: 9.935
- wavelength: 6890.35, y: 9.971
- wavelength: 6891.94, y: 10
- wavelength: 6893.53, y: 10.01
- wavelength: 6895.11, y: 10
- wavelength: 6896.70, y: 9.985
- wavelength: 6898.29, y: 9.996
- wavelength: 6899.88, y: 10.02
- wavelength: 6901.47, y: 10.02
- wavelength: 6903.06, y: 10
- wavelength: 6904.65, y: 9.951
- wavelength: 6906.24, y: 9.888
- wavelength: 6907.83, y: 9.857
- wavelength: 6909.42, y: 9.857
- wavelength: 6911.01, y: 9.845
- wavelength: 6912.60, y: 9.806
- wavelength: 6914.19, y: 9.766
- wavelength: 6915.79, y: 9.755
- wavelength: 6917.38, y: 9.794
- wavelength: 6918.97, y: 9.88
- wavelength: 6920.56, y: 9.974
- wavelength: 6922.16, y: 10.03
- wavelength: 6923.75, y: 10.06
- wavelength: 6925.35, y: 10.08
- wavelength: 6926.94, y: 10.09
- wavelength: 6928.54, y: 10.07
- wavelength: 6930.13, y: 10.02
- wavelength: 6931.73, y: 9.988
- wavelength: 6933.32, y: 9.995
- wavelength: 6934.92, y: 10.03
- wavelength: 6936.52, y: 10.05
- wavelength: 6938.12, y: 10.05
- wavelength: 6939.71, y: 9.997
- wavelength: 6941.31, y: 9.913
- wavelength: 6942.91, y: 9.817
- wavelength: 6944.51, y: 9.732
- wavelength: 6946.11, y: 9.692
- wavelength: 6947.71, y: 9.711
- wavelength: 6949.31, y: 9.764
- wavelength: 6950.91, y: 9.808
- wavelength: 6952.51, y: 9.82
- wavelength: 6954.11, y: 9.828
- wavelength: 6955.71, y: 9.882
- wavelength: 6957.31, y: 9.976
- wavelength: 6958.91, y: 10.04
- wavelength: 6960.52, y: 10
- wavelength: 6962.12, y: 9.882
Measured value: 0.96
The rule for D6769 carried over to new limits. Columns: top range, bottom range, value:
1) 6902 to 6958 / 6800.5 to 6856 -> 0.99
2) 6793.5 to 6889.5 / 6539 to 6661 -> 0.96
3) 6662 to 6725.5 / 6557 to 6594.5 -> 1.05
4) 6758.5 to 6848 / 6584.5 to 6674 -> 0.95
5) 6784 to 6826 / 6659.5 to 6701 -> 0.97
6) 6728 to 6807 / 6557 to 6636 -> 0.99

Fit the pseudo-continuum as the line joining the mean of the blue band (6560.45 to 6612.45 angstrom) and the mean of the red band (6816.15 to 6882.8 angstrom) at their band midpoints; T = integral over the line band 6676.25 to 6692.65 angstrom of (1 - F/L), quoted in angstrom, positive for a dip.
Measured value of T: -0.5 angstrom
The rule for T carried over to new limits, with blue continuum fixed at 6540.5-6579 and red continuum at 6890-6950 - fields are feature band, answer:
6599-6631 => -2.34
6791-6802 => -0.26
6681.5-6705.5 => -1.18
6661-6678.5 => -0.90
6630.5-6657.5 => -1.87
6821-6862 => -0.38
